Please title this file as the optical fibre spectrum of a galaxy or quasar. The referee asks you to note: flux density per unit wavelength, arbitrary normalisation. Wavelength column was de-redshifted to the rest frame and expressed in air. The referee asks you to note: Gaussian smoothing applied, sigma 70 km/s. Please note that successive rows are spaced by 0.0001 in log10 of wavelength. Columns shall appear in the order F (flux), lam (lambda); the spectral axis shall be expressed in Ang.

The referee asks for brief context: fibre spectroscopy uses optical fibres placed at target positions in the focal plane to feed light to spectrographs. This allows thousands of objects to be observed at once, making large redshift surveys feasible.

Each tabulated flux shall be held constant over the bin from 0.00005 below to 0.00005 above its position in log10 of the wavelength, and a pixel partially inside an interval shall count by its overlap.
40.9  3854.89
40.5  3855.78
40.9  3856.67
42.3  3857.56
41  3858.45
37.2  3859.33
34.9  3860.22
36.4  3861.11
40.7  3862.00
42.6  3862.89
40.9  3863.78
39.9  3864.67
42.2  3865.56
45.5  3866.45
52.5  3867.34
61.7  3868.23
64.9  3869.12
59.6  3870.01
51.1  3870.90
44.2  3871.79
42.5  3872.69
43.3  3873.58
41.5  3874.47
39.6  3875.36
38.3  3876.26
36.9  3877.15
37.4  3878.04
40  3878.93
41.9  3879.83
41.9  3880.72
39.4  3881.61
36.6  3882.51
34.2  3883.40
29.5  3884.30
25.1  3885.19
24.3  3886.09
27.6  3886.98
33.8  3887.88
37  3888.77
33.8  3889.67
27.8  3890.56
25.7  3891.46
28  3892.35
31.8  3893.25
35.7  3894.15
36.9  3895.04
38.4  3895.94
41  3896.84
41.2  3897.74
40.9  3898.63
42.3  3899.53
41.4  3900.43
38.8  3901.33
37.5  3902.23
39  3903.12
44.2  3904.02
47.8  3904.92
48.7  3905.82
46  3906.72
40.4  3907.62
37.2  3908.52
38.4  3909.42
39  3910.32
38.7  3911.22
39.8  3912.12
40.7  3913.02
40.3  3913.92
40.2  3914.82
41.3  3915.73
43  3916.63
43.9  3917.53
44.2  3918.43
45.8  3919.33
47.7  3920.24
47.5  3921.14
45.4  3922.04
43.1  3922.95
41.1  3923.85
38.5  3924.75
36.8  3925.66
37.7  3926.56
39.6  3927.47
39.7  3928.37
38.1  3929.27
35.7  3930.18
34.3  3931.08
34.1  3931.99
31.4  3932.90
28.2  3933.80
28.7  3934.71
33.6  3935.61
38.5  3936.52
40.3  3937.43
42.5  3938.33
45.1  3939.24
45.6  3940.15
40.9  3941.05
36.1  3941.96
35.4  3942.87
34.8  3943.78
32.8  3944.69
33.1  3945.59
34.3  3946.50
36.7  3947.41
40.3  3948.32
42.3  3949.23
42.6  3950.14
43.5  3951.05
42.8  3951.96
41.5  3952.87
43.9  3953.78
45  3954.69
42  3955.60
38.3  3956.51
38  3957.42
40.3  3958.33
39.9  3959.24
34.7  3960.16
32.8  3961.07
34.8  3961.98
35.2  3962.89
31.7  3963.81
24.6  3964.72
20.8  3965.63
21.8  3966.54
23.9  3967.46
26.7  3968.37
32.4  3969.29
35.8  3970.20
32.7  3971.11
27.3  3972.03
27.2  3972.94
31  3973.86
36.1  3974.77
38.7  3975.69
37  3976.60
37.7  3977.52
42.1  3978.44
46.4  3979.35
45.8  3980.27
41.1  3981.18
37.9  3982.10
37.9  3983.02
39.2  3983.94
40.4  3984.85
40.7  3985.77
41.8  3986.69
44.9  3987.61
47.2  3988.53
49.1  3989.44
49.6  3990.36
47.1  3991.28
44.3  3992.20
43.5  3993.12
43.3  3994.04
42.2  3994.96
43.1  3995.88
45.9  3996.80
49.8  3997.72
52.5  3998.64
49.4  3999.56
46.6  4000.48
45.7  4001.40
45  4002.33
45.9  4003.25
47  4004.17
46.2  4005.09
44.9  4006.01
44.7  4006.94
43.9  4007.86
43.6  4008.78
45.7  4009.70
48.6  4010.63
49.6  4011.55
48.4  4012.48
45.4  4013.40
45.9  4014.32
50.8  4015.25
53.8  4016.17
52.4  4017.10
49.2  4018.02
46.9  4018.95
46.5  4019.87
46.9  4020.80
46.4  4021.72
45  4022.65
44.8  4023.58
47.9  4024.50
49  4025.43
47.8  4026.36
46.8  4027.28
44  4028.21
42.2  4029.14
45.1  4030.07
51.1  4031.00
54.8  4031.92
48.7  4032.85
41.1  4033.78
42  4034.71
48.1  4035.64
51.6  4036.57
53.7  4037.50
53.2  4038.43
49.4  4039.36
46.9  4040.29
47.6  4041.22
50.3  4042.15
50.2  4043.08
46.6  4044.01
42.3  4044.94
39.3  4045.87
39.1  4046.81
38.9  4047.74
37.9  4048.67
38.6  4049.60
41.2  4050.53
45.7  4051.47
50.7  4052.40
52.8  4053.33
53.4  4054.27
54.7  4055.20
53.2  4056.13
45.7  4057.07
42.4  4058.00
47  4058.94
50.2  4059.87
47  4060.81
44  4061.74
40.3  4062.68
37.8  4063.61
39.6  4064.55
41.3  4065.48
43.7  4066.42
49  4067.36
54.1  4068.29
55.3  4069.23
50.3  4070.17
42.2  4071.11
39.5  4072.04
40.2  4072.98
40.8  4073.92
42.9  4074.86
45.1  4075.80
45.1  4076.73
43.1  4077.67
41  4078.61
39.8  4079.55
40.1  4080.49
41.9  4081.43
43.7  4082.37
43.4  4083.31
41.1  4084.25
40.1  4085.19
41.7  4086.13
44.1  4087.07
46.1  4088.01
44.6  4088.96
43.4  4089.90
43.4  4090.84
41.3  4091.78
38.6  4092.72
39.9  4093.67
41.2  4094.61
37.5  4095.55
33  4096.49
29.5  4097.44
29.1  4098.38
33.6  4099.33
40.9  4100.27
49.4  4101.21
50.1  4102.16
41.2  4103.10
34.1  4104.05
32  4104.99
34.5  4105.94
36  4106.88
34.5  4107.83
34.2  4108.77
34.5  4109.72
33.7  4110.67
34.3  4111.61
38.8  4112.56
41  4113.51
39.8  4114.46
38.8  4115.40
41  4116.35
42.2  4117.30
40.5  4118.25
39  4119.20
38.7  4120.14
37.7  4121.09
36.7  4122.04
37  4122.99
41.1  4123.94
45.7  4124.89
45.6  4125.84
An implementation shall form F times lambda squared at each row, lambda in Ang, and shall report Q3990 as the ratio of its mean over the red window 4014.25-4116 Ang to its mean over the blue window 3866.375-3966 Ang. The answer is 1.2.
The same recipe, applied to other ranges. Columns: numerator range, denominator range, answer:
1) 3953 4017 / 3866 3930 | 1.06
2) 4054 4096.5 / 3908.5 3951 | 1.21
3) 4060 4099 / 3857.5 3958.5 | 1.16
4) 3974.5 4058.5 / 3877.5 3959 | 1.25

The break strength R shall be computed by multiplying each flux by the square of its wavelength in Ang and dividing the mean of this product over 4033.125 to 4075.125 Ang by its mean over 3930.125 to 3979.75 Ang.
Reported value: 1.34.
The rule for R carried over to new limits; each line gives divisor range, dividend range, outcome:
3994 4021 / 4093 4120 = 0.84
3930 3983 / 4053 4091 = 1.31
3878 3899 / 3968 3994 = 1.20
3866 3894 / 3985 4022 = 1.27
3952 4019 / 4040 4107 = 1.09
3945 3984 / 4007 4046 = 1.35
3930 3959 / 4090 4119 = 1.08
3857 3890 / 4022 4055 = 1.25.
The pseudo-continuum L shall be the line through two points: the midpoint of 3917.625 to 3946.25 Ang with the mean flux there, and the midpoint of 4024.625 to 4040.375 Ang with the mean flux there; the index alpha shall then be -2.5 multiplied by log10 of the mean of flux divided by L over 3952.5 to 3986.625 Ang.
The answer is 0.18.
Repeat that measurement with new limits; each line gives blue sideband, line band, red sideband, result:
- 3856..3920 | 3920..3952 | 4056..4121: 0.05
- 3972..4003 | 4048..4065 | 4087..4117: -0.14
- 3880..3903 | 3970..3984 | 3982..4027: 0.17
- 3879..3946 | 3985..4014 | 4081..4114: -0.19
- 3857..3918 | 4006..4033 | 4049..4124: -0.15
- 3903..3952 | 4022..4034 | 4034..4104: -0.10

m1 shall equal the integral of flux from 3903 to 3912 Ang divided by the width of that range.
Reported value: 42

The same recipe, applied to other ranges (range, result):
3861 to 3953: 39.6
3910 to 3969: 37.8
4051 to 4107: 42.9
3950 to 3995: 38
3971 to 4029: 44.3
